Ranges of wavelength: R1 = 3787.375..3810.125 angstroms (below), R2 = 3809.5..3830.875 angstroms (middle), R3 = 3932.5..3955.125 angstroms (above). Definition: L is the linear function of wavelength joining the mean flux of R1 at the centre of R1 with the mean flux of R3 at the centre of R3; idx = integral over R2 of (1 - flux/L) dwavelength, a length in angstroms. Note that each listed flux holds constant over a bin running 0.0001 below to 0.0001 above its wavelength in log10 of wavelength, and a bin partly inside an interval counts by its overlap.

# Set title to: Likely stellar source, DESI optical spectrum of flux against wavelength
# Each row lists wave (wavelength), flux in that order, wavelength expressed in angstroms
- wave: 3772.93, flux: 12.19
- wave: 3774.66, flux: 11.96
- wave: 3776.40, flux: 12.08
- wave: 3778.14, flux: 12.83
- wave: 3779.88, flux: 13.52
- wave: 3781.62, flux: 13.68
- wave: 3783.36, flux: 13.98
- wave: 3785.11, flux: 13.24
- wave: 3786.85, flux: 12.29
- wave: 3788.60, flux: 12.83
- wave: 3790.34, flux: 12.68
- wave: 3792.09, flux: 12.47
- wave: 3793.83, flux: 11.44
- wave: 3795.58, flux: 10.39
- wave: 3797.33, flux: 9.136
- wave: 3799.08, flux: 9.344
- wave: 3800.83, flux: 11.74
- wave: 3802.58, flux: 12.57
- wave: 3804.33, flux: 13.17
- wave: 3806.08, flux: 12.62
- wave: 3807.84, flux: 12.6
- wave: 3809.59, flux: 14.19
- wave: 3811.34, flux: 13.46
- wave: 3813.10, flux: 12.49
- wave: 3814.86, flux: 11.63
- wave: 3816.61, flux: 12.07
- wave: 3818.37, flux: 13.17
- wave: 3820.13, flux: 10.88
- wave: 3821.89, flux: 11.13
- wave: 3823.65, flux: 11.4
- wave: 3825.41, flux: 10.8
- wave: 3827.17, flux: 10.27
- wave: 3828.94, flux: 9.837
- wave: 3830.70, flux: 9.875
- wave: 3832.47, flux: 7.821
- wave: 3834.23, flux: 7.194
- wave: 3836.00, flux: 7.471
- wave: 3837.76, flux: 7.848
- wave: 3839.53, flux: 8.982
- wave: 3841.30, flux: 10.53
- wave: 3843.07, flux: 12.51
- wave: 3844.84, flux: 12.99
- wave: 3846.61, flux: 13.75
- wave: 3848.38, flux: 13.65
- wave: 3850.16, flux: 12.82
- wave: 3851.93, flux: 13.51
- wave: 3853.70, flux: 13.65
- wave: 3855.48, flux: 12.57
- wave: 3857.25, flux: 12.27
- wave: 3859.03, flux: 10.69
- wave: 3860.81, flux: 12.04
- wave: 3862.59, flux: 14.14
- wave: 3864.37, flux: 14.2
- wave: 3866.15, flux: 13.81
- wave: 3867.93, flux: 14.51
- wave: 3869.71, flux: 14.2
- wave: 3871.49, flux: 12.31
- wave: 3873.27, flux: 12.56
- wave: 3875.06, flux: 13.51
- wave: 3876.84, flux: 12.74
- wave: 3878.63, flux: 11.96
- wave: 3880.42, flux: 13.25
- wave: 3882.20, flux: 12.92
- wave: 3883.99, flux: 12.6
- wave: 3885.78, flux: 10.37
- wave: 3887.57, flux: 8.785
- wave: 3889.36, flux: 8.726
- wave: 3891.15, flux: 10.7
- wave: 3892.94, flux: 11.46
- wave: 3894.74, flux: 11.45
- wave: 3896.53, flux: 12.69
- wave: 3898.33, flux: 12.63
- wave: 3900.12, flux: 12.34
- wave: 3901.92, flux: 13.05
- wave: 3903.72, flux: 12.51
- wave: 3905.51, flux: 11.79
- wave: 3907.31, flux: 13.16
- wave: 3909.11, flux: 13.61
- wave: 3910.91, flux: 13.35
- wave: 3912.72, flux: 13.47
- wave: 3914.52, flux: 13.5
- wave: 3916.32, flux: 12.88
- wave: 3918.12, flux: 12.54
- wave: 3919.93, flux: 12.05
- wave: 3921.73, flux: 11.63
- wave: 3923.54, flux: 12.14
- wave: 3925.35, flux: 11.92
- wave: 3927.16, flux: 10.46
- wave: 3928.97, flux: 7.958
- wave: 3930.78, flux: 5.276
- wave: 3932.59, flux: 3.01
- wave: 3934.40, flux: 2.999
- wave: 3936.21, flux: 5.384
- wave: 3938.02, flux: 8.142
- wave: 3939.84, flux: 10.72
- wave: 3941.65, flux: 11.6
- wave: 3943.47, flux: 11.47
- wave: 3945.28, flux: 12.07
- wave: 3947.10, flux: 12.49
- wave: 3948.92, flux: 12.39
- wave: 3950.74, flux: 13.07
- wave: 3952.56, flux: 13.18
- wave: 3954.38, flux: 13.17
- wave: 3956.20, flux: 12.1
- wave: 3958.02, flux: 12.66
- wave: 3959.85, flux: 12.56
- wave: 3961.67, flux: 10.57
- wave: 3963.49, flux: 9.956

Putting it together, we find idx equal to 0.1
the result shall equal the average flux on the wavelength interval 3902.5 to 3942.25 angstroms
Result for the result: 10.5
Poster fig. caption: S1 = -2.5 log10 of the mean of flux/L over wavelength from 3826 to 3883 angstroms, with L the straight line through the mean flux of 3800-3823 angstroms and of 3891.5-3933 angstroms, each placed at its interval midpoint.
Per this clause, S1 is 0.02 mag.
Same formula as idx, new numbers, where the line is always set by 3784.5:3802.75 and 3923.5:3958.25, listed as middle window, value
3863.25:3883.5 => -4.77 angstroms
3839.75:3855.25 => -2.44 angstroms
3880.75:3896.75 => -0.78 angstroms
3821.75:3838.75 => 2.92 angstroms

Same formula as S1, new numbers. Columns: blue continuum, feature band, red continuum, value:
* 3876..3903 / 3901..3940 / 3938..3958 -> 0.133 mag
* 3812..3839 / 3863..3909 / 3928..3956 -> -0.239 mag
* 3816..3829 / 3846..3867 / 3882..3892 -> -0.201 mag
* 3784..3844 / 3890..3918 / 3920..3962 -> -0.184 mag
